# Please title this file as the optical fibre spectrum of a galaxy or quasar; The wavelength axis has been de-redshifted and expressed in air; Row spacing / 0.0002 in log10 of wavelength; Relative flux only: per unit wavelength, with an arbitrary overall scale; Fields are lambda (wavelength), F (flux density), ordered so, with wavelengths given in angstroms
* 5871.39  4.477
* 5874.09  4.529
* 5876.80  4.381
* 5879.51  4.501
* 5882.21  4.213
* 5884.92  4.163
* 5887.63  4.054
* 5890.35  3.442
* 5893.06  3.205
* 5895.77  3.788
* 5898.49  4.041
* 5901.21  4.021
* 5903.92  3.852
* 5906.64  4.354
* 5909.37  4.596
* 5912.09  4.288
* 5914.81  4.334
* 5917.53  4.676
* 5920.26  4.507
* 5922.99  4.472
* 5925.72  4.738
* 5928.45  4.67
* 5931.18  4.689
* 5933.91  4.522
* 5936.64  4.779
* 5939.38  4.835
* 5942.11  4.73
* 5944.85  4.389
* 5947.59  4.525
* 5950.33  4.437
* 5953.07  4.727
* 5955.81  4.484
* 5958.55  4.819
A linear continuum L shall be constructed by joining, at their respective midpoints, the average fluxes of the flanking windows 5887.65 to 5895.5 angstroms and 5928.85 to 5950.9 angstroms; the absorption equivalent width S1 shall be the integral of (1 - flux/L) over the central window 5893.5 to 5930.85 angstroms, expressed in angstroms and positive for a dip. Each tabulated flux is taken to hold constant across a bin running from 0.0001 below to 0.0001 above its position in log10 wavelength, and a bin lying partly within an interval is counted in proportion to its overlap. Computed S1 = -3.1 angstroms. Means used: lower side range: 3.51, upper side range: 4.62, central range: 4.32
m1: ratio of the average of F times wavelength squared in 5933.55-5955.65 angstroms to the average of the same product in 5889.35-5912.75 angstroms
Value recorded 1.18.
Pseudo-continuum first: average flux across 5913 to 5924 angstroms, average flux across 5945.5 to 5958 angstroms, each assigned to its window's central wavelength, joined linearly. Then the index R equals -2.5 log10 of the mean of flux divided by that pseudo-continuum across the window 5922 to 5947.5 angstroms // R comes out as -0.03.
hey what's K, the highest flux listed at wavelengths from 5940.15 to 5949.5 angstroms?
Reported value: 4.73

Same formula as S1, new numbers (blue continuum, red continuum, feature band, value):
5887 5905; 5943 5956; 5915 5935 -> -2.0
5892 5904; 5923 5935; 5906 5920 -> -0.9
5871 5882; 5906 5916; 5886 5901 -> 2.3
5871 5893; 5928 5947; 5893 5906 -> 1.3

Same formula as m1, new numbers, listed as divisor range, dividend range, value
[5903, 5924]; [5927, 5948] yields 1.07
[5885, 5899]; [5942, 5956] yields 1.24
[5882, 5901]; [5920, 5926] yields 1.20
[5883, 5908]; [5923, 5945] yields 1.22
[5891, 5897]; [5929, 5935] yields 1.34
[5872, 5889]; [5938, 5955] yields 1.09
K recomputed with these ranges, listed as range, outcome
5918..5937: 4.779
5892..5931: 4.738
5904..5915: 4.596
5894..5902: 4.041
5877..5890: 4.501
